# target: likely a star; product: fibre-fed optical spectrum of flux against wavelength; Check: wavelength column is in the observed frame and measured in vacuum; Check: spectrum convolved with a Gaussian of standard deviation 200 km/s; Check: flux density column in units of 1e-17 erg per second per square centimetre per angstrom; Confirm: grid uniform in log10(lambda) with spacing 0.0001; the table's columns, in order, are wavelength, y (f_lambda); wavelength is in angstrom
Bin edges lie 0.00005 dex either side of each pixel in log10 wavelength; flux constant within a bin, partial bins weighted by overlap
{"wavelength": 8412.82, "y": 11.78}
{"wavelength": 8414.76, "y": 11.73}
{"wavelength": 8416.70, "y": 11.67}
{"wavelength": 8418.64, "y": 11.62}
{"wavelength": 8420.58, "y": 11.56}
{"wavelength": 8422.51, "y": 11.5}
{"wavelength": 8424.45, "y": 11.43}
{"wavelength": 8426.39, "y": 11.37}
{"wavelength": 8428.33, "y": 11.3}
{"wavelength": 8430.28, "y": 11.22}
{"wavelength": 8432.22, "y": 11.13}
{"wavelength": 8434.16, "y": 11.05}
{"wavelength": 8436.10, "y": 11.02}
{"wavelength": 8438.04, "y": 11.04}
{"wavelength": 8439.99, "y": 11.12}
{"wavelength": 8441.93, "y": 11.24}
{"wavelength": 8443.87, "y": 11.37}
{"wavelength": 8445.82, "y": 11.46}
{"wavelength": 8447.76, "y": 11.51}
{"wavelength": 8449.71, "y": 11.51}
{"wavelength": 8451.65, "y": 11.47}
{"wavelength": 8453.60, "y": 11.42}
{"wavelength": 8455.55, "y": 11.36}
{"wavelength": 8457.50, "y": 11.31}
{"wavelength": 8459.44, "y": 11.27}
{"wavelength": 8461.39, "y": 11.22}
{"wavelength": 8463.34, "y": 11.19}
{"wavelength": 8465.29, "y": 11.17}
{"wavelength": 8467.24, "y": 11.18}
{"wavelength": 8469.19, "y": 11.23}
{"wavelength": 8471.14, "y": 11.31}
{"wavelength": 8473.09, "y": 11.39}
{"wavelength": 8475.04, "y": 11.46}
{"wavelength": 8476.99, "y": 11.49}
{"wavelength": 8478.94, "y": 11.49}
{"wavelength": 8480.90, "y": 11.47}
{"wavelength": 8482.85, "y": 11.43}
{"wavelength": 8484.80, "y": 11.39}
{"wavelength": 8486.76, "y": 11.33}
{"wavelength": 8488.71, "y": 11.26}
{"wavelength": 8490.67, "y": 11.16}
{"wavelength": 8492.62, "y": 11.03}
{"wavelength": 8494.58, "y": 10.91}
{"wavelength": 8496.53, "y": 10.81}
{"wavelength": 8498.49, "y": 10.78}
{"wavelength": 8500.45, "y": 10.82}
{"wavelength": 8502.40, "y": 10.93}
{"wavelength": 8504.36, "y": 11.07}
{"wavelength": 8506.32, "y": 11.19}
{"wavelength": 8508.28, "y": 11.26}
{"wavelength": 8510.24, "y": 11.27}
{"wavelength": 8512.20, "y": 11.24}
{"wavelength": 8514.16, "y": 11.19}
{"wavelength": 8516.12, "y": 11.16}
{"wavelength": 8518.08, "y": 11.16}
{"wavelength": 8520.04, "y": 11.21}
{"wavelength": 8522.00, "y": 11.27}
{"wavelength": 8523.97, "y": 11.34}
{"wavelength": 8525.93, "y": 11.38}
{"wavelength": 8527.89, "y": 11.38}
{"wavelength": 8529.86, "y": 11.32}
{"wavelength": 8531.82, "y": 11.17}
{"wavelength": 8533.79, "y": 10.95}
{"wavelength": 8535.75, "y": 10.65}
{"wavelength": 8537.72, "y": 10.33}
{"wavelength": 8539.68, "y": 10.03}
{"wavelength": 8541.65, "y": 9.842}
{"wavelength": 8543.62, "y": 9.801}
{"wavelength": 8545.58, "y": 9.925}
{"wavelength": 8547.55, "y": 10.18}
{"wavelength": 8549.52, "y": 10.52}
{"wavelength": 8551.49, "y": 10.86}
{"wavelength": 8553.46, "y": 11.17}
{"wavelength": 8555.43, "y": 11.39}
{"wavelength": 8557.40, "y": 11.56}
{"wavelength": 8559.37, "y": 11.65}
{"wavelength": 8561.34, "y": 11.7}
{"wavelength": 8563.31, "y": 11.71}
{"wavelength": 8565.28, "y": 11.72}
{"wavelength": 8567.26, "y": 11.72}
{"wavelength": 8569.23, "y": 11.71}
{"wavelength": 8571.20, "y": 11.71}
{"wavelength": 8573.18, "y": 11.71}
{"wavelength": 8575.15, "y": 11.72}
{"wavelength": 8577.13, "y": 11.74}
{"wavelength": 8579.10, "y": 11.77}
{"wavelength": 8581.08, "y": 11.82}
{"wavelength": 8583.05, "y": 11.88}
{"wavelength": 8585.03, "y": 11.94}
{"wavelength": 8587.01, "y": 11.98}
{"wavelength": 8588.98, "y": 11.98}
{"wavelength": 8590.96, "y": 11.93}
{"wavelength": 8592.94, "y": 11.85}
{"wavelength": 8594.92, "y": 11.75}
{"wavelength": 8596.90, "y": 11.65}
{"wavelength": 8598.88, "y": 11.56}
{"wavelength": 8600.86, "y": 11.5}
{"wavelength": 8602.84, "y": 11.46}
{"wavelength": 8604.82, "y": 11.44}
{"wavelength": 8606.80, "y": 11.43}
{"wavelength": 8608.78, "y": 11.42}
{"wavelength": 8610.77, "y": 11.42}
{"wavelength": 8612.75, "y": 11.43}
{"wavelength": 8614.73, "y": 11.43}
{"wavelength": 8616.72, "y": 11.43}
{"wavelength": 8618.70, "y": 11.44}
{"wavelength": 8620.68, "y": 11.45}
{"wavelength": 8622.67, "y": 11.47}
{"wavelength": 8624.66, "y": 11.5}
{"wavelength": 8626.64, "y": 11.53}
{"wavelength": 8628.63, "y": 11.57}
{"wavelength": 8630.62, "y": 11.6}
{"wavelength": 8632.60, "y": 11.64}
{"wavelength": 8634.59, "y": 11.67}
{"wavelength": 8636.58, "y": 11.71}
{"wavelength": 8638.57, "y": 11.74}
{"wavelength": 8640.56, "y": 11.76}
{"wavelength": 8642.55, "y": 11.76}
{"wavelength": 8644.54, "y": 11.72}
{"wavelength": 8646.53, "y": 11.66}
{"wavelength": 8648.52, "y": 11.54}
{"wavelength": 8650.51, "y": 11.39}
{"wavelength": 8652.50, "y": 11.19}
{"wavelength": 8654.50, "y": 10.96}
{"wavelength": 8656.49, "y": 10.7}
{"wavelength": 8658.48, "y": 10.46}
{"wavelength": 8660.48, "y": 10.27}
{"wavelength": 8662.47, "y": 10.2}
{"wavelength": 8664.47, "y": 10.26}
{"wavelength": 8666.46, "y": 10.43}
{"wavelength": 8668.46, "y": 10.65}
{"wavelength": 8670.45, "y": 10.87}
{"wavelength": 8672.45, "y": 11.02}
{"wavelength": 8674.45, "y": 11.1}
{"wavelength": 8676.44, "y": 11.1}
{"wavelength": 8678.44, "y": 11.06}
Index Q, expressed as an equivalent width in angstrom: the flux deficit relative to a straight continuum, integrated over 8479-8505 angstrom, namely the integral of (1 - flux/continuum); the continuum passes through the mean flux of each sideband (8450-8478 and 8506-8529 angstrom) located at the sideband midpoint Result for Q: 0.39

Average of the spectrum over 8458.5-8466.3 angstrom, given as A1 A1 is 11.2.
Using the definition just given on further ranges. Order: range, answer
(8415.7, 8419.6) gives 11.6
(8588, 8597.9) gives 11.8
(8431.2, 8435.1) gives 11.1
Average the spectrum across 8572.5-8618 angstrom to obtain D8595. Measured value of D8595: 11.7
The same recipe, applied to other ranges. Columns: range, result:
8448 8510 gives 11.2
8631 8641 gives 11.7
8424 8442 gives 11.2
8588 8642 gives 11.6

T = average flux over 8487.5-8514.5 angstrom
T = 11.1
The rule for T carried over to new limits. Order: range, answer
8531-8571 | 10.9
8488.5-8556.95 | 10.9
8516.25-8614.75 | 11.3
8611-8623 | 11.4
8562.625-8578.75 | 11.7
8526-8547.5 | 10.6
